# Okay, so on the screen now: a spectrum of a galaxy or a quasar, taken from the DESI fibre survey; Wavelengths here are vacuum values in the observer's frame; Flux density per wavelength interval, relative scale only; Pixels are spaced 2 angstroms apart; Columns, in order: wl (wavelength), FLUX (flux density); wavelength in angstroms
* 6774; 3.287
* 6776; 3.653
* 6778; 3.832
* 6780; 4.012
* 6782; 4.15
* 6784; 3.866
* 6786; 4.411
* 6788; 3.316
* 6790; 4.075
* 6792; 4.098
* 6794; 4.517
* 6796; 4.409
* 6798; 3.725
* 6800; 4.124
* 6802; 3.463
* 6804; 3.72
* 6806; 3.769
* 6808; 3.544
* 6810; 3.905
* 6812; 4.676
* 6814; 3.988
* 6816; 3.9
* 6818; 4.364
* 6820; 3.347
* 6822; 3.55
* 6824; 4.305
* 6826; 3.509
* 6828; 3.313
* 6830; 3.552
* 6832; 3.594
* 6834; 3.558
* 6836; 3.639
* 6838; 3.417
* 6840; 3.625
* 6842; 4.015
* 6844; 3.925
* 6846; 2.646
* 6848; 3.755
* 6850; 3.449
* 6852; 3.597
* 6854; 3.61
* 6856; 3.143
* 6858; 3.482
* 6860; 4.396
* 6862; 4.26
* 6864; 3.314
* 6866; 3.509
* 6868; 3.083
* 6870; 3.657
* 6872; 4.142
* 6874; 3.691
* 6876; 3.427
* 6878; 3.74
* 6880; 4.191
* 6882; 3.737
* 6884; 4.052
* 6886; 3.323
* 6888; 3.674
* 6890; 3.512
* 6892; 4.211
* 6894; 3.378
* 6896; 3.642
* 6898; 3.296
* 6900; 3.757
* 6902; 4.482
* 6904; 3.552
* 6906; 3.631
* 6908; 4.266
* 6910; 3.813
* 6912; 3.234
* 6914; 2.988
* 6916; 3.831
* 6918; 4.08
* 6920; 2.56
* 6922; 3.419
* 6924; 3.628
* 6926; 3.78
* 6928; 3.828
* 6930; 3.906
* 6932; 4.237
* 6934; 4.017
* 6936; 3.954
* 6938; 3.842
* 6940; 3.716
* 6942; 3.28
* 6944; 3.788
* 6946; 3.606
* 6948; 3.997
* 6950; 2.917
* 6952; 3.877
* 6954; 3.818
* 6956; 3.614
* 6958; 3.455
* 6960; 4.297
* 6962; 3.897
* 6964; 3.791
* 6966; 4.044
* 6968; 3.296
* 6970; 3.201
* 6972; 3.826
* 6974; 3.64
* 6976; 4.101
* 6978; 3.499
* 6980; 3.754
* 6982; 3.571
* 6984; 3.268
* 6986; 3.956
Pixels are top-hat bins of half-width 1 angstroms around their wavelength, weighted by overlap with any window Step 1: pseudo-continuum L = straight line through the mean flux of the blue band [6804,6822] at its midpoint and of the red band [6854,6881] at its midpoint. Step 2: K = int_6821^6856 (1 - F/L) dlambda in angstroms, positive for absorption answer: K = 2.08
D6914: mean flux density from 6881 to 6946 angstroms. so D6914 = 3.7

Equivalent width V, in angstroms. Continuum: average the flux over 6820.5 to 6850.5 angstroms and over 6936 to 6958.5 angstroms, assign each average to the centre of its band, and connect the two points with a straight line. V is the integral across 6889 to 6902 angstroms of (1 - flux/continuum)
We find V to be -0.3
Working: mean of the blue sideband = 3.59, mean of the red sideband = 3.65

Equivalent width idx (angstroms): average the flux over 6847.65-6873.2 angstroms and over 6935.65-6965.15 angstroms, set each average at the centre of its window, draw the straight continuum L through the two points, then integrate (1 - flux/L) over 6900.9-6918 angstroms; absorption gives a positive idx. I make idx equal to -0.3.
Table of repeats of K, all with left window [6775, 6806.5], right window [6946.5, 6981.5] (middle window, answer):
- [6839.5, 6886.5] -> 2.3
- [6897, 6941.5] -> 0.6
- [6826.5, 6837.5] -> 1.0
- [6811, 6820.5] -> -0.4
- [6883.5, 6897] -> 0.5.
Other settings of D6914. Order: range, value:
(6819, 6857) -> 3.56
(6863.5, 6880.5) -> 3.63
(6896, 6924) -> 3.61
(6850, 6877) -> 3.63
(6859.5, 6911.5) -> 3.75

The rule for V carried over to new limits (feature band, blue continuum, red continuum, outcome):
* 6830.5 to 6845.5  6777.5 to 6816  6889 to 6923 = 0.79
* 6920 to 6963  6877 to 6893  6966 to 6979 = -0.44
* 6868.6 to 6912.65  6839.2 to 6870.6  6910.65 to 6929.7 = -2.49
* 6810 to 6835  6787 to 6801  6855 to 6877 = 0.49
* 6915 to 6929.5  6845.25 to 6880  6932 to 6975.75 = 0.33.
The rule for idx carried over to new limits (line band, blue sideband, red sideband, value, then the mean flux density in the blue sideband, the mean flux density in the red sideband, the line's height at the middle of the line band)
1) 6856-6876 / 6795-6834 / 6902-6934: 0.4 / 3.82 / 3.69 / 3.76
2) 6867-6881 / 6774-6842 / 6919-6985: 0.2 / 3.84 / 3.68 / 3.77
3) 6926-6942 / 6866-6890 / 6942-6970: -0.8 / 3.69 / 3.69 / 3.69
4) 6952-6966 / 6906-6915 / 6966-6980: -0.8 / 3.58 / 3.64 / 3.62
